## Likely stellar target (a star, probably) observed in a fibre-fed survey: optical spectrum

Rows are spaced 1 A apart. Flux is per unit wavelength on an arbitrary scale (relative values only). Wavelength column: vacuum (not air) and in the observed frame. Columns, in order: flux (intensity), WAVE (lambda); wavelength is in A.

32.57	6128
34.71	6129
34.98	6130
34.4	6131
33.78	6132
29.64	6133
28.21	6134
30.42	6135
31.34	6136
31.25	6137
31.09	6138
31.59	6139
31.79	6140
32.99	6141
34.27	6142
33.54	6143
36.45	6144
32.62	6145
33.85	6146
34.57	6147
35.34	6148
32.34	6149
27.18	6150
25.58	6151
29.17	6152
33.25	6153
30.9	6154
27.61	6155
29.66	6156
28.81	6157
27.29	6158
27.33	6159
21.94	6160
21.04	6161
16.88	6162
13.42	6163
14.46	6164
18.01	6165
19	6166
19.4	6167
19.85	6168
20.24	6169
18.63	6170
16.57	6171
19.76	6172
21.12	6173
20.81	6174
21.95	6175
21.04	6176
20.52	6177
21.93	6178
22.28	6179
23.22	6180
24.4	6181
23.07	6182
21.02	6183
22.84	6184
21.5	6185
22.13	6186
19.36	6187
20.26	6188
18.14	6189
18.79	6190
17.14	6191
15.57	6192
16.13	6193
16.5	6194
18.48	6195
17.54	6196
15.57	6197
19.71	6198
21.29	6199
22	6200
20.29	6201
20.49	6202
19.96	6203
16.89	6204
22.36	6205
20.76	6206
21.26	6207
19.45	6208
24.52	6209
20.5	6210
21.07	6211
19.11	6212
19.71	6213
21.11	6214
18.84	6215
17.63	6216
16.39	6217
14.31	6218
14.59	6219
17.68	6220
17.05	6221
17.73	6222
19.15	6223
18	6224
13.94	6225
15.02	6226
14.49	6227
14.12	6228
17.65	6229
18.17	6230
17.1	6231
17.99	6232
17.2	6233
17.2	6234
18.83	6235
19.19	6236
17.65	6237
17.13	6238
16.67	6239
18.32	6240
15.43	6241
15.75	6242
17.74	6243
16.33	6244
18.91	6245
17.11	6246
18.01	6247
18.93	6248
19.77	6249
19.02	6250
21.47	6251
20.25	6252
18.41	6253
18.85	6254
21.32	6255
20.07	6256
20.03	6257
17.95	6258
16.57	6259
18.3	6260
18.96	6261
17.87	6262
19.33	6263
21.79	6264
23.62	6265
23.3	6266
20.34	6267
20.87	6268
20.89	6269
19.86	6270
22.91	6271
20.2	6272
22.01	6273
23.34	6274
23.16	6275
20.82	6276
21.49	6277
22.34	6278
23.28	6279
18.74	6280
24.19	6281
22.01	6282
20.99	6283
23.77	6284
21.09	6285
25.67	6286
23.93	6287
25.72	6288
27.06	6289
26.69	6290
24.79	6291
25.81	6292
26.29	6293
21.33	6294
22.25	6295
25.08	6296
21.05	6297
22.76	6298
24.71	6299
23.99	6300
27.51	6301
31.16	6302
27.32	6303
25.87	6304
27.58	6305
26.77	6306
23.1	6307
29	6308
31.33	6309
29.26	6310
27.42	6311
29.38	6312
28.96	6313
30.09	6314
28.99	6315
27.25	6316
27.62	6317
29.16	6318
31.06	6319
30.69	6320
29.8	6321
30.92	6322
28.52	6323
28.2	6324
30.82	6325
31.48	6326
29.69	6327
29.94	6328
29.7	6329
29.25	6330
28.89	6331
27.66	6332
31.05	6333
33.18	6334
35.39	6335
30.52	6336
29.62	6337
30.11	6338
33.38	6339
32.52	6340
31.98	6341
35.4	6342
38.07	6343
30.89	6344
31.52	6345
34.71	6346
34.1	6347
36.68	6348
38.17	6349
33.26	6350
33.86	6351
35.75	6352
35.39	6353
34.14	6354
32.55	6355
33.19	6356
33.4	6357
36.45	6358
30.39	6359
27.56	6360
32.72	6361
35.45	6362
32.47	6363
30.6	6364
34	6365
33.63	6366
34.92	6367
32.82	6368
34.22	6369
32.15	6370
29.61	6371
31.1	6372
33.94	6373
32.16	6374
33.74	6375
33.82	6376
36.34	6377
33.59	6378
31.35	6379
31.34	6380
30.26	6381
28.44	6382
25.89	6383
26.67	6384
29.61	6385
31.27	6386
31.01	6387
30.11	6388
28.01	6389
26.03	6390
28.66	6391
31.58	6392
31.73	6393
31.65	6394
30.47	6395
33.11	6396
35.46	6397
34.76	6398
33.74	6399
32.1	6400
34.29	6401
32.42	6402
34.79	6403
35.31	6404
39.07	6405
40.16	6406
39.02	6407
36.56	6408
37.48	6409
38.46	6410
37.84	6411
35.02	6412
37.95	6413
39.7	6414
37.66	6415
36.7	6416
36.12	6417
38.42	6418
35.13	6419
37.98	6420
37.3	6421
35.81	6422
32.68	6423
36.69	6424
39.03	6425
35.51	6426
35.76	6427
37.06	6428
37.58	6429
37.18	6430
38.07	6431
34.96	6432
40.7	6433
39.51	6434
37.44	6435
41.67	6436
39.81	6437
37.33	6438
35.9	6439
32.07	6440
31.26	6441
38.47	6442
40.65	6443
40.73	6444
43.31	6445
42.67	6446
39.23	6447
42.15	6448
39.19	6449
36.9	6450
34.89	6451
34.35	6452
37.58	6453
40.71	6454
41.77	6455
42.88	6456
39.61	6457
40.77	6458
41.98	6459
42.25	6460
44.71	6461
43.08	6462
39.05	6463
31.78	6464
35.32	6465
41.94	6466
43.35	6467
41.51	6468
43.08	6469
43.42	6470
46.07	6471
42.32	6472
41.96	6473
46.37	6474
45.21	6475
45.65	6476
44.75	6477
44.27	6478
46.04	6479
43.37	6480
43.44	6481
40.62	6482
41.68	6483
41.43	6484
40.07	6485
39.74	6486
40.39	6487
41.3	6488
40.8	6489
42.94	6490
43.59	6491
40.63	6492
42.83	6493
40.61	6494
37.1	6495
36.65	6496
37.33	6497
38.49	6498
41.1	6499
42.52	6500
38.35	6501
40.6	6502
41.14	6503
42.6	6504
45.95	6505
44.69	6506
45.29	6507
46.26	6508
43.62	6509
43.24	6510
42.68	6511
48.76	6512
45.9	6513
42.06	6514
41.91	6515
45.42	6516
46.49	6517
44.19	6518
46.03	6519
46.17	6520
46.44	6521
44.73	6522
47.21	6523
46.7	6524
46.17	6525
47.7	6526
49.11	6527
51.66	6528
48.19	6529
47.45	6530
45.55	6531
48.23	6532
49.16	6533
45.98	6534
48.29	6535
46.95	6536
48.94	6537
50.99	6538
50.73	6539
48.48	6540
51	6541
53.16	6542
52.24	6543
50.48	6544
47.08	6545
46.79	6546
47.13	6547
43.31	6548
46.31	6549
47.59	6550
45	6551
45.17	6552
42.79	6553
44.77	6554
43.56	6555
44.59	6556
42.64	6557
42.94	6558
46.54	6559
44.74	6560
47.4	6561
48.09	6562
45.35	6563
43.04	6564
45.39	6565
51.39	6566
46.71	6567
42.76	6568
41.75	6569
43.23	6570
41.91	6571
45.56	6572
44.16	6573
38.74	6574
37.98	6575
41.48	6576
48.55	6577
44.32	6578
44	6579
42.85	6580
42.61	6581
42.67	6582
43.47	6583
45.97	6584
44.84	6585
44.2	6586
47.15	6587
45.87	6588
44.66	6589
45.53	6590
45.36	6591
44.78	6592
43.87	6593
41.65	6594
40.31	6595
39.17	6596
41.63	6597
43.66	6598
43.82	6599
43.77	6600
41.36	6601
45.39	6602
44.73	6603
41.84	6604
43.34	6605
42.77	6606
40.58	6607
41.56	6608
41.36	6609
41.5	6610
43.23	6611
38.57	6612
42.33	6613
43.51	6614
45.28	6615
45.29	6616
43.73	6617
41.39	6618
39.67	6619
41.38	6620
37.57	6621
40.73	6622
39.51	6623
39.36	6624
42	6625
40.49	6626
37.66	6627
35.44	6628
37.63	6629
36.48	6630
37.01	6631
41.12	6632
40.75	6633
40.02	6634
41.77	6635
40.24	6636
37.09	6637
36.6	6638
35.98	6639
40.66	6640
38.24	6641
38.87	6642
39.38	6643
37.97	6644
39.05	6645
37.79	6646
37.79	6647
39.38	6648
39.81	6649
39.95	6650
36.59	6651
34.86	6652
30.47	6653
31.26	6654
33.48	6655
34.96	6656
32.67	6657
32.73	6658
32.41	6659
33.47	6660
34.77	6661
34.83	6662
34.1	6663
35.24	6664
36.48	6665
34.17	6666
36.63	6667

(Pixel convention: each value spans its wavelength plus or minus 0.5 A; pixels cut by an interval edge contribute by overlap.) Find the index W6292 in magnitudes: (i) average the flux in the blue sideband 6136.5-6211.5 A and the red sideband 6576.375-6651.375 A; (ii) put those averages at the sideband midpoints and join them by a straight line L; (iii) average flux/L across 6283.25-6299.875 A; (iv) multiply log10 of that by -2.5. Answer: 0.16 mag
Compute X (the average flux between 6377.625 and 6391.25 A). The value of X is 29.4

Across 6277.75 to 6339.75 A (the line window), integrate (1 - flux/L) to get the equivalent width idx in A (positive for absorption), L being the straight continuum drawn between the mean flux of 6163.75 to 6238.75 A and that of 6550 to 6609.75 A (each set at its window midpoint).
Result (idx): -2.8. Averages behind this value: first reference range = 19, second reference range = 43.8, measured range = 27.3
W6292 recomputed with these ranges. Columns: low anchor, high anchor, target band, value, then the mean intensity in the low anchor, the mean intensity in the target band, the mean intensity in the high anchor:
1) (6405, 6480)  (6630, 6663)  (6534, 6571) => -0.219 mag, 39.3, 46.5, 36.9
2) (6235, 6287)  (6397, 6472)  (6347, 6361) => -0.140 mag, 20.1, 33.9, 38.2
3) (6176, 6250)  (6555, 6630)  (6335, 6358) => -0.230 mag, 18.7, 33.7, 42.9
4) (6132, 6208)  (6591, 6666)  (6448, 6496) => -0.211 mag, 23.8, 41.3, 39.3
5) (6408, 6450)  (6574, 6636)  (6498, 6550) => -0.154 mag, 37.7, 46.2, 42.1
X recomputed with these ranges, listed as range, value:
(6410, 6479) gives 39.3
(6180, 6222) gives 19.4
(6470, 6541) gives 44.3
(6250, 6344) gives 25.6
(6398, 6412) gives 36.2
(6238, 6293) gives 20.8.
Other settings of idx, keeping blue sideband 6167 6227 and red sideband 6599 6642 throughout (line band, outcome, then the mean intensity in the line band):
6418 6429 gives -2.0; 36.4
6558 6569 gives -2.3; 45.8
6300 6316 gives -2.0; 28.1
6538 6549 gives -3.6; 49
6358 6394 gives -3.9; 31.4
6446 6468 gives -5.0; 39.8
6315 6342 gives -4.5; 30.4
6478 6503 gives -5.0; 41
